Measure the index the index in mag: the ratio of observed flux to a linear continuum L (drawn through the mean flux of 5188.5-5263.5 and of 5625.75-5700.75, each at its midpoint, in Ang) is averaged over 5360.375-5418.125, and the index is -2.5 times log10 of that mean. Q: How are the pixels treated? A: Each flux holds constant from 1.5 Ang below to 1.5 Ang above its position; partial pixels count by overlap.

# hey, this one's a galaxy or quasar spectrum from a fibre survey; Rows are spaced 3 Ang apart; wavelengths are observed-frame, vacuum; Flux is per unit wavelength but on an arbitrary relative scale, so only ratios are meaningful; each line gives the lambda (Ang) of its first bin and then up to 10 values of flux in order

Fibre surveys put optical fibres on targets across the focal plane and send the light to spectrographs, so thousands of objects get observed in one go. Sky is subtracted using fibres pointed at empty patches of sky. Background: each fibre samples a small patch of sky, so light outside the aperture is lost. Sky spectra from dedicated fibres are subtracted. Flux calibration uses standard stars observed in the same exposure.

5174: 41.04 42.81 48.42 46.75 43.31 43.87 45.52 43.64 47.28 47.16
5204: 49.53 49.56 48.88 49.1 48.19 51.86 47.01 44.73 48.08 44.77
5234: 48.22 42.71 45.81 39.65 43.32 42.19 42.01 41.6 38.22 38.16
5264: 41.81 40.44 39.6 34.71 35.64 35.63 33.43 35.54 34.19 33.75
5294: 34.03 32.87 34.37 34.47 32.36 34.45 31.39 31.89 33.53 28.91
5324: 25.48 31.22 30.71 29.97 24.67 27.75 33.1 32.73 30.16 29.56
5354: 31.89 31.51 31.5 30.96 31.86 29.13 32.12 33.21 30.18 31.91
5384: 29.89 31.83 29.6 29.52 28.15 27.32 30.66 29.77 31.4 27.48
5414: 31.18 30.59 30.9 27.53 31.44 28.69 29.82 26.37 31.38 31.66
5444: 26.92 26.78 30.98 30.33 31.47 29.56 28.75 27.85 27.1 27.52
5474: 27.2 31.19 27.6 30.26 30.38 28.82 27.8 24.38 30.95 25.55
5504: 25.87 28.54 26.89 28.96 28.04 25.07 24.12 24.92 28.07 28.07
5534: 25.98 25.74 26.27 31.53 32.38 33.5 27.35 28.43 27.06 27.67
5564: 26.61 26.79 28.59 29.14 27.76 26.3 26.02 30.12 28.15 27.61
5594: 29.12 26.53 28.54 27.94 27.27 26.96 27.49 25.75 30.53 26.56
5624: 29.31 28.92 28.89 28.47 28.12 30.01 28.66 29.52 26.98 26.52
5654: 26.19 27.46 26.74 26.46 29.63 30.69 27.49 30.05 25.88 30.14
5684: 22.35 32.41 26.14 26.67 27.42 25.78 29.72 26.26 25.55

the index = 0.264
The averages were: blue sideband 45.2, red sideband 27.9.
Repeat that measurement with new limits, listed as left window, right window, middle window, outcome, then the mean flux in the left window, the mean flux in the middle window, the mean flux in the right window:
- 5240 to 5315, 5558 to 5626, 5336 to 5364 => 0.14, 36.9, 30.7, 27.8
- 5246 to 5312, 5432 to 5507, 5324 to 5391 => 0.09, 36.7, 30.6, 28.6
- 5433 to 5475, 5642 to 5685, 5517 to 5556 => 0.02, 28.9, 27.8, 27.7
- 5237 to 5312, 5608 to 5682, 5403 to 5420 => 0.13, 37.4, 30.2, 28.1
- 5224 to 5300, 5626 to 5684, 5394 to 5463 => 0.17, 39.5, 29.5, 28.1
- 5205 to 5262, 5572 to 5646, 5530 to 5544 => 0.15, 45.1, 27.4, 28.1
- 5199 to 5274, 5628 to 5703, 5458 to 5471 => 0.26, 44.4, 28.2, 27.9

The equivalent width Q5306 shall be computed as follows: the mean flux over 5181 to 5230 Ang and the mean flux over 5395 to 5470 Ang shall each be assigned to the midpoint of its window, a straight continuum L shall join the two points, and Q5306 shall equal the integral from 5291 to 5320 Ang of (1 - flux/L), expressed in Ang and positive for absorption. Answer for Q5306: 4.5 Ang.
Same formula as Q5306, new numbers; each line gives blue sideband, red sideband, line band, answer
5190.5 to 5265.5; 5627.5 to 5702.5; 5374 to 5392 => 3.7 Ang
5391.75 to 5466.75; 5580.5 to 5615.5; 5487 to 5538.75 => 2.9 Ang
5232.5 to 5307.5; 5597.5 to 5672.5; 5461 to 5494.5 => 4.1 Ang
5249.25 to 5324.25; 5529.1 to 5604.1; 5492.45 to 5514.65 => 1.8 Ang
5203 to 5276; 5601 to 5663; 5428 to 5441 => 2.4 Ang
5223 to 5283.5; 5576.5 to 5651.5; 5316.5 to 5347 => 6.7 Ang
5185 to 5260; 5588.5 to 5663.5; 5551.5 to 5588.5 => 3.2 Ang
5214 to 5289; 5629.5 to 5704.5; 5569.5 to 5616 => 4.0 Ang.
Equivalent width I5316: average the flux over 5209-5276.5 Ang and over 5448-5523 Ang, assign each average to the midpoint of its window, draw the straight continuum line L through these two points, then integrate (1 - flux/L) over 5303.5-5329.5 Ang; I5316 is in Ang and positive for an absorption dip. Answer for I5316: 5.1 Ang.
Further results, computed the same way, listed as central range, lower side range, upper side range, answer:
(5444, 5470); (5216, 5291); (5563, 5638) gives 3.48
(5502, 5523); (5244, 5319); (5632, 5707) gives 3.01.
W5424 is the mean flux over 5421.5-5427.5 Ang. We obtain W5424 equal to 29.5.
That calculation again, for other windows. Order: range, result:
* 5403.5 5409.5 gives 30.6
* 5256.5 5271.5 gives 39.6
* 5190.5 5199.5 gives 45.5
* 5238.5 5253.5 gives 42.6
